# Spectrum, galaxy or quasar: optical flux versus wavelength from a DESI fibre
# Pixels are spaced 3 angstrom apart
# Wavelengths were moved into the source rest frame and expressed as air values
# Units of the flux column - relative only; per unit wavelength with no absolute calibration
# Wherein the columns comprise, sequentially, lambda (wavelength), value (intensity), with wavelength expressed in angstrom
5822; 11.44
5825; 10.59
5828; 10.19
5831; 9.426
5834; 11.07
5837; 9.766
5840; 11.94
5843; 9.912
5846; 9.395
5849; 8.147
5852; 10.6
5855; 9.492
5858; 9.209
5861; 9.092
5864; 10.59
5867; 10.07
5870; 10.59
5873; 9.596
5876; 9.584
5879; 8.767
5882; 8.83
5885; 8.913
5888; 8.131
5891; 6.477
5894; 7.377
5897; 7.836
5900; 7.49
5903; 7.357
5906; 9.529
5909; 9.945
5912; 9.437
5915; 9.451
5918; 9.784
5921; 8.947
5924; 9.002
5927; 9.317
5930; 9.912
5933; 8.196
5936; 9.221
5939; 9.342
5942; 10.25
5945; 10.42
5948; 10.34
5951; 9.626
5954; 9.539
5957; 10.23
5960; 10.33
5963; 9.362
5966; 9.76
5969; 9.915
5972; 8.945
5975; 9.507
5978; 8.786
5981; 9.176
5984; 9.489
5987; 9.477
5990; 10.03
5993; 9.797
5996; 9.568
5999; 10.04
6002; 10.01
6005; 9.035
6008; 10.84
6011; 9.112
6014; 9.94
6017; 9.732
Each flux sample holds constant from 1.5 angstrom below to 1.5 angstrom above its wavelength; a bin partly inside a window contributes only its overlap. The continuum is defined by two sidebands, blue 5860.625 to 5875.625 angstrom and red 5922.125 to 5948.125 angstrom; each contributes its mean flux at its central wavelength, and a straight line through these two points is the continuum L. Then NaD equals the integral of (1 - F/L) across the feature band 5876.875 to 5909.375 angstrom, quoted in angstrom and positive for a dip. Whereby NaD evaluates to 5.4 angstrom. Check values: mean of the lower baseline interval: 10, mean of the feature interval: 8.21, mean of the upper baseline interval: 9.51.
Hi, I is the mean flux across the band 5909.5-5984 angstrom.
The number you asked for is 9.54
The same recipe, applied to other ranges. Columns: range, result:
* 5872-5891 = 8.76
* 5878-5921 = 8.54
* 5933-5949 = 9.74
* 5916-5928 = 9.27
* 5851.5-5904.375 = 8.86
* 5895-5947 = 9.14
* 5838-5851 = 9.87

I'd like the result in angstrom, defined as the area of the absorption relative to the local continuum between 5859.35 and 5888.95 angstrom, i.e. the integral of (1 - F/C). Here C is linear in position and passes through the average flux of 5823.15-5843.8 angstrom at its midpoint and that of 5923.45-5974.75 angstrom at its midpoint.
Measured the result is 2.1 angstrom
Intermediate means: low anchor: 10.4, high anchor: 9.64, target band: 9.44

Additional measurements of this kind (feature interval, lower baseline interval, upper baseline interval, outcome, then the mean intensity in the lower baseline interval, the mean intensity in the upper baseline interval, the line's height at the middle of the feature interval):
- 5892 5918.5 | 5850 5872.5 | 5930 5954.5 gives 3.1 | 9.89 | 9.64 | 9.75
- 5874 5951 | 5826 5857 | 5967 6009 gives 6.5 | 9.99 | 9.6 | 9.8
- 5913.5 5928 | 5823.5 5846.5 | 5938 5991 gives 0.9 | 10.3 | 9.7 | 9.91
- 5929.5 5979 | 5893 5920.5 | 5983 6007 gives -2.0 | 8.72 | 9.71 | 9.25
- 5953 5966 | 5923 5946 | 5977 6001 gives -0.5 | 9.45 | 9.57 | 9.5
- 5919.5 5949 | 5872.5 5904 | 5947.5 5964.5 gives -0.4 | 8.18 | 9.88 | 9.33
